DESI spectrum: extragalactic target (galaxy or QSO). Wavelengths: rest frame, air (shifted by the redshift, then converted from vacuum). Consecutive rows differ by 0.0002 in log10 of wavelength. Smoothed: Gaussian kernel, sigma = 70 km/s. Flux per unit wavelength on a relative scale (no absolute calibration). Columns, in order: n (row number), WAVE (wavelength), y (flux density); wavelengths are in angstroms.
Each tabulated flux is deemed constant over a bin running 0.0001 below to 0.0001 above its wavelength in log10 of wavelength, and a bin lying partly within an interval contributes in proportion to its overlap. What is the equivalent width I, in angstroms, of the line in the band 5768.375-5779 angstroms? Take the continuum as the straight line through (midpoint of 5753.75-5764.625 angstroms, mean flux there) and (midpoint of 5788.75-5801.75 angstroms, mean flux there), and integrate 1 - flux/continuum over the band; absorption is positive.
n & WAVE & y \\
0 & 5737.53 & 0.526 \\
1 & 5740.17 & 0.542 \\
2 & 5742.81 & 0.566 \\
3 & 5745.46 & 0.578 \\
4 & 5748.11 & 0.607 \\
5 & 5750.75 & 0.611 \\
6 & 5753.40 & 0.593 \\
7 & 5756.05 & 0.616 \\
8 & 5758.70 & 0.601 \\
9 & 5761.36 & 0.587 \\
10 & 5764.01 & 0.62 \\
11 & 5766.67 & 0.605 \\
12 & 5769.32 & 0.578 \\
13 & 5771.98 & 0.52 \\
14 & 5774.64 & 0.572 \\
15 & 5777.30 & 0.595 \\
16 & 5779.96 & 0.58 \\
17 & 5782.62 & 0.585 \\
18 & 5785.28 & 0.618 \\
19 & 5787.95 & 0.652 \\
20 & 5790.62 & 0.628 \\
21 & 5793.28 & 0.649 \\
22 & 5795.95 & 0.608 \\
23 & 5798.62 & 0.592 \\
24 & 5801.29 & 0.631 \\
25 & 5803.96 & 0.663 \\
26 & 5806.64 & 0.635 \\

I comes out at 0.8 angstroms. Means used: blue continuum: 0.604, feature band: 0.566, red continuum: 0.622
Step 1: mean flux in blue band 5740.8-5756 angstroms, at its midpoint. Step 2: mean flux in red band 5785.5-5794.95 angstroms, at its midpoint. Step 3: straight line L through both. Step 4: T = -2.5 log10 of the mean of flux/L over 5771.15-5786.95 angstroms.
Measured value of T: 0.08 mag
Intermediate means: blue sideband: 0.591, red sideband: 0.639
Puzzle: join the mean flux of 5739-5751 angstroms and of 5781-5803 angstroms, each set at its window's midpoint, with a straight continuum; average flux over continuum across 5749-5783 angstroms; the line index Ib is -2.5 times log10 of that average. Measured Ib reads 0.013 mag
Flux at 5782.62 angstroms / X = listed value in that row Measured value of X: 0.585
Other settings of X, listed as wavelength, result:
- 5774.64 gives 0.572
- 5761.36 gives 0.587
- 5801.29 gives 0.631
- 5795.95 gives 0.608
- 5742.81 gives 0.566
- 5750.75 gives 0.611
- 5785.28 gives 0.618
